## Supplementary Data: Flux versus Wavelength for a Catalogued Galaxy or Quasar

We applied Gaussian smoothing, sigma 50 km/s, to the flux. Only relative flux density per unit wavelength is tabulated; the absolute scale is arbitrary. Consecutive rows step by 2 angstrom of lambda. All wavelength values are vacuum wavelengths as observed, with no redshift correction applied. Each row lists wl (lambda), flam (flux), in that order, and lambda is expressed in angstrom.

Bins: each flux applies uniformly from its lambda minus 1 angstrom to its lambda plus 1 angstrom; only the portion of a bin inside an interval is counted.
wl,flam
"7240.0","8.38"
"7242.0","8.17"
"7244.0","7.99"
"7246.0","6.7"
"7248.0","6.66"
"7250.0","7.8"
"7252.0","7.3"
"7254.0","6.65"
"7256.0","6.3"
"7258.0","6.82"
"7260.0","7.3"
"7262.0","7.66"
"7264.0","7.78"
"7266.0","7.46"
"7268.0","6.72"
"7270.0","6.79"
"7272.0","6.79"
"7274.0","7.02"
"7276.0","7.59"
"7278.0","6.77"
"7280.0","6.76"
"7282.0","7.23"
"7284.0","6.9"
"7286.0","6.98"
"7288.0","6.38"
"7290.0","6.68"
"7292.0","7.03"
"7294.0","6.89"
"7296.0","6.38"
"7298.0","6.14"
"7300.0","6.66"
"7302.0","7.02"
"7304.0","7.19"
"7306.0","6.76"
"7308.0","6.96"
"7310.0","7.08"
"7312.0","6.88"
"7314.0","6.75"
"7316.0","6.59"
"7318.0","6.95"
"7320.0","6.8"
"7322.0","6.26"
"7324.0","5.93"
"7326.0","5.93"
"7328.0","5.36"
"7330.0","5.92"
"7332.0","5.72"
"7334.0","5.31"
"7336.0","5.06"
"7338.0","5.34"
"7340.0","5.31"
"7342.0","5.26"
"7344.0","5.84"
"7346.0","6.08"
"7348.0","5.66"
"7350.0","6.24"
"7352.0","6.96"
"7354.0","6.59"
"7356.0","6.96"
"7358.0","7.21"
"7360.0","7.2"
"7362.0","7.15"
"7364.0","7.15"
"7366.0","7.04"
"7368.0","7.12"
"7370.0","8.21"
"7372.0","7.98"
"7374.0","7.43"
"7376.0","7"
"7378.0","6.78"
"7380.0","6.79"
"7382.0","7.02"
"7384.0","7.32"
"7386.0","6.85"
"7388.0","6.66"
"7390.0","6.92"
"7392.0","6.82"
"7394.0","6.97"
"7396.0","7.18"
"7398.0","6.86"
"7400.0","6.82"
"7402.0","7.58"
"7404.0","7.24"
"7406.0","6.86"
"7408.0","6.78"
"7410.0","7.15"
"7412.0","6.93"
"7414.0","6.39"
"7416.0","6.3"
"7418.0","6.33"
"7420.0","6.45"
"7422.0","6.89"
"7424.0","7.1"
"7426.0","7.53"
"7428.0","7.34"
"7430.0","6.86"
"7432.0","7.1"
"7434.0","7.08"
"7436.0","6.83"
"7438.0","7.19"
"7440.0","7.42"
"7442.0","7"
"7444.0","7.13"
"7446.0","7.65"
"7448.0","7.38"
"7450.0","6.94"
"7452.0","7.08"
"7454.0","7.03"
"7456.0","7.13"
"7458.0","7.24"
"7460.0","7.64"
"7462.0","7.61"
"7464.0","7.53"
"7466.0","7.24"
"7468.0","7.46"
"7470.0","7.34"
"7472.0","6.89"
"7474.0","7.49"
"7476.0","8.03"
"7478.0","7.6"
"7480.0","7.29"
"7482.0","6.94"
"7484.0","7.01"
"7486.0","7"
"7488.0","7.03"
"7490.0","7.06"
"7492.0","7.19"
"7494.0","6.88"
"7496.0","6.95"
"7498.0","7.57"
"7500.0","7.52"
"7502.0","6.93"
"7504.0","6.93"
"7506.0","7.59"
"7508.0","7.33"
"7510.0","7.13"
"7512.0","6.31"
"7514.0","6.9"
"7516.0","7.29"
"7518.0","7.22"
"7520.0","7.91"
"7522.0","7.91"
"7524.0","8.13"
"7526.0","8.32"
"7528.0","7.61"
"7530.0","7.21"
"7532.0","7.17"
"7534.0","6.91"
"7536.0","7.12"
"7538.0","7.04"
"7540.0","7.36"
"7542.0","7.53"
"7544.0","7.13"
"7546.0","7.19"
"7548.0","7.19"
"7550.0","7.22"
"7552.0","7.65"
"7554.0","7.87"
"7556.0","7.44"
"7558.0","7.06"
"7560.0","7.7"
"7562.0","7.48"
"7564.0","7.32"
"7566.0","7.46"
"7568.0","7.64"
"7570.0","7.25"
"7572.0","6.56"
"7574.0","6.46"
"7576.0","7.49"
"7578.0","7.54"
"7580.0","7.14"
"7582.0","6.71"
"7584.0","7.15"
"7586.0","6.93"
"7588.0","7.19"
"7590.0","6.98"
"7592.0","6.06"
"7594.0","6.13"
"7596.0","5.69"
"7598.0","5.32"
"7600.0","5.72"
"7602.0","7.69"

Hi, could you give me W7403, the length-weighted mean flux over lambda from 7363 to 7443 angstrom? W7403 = 7.03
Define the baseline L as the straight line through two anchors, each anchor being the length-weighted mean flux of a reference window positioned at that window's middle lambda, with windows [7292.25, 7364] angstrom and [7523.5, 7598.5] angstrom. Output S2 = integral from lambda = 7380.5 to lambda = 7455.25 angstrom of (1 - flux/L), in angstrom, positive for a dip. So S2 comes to -3.7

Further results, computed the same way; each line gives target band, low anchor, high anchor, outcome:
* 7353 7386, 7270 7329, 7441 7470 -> -1.0 angstrom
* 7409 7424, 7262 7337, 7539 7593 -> 0.5 angstrom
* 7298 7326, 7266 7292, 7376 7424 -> 0.8 angstrom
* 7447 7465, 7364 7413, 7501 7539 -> -0.2 angstrom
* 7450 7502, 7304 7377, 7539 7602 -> -3.4 angstrom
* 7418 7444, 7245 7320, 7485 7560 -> 0.4 angstrom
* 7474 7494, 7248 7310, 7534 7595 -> -0.4 angstrom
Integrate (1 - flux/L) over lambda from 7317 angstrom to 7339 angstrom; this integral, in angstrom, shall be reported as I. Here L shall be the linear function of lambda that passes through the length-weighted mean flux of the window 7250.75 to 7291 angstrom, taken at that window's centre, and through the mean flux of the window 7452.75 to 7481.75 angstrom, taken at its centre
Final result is 3.8 angstrom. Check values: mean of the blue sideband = 7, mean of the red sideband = 7.38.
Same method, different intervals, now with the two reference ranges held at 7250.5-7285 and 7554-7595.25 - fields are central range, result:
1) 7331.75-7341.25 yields 2.4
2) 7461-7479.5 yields -1.0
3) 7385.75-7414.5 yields 0.5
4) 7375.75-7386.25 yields 0.2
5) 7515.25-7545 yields -1.5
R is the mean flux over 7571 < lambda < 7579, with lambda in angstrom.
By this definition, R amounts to 7.01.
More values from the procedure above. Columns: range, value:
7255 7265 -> 7.17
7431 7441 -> 7.12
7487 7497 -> 7.02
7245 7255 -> 7.02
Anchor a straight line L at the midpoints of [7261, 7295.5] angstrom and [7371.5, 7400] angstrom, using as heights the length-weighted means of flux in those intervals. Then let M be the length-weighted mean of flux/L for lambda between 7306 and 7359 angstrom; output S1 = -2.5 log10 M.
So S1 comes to 0.134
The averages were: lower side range 7.02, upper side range 7.02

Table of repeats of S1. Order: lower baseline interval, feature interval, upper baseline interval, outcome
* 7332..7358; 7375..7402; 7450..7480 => -0.081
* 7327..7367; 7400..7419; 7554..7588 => -0.062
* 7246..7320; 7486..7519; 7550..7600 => -0.021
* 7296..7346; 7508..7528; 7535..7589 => -0.059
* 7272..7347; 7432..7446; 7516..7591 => -0.037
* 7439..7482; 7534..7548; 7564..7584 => 0.000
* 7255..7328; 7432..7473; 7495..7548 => -0.011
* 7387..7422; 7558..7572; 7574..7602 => -0.109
